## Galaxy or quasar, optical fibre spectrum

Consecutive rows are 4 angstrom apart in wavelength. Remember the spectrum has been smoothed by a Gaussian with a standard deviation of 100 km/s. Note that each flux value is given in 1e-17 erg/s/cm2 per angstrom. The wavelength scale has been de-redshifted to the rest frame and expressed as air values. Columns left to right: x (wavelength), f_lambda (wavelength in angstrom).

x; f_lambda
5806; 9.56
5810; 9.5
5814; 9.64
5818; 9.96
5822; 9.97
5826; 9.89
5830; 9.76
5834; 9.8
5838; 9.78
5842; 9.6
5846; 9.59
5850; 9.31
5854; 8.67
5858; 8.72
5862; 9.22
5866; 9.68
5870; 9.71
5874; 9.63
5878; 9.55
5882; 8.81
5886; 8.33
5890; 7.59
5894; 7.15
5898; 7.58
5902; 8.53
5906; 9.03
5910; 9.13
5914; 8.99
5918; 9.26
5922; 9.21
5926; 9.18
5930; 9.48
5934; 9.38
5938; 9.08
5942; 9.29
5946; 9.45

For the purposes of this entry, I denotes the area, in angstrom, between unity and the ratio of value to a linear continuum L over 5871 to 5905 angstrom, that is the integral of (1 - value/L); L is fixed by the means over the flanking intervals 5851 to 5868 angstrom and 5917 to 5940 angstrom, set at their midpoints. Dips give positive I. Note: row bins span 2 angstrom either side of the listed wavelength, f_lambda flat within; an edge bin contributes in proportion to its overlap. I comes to 2.6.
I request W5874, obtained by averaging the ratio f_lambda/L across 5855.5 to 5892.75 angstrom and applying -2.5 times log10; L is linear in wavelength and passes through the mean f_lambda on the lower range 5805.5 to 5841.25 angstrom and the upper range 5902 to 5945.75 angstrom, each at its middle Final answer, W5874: 0.06 mag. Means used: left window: 9.77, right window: 9.18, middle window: 8.98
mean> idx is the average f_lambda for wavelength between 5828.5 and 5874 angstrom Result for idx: 9.44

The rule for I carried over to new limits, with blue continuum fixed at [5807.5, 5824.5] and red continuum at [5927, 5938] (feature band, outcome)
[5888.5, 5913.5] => 3.2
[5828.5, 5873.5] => 0.9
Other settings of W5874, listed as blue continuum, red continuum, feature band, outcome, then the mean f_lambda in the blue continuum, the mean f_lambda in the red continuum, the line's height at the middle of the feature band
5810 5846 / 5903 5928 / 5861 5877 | -0.01 mag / 9.77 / 9.11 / 9.46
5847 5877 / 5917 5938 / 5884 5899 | 0.21 mag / 9.3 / 9.28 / 9.29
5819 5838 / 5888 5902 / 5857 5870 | -0.08 mag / 9.85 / 7.6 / 8.66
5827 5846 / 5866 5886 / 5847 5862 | 0.07 mag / 9.73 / 9.34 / 9.55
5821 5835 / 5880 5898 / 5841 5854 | -0.01 mag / 9.85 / 7.93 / 9.24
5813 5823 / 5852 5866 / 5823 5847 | -0.03 mag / 9.87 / 8.99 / 9.5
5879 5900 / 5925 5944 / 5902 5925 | -0.05 mag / 7.97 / 9.29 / 8.67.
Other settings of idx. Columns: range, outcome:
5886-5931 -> 8.62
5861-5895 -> 8.89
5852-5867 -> 9.03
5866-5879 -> 9.64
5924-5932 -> 9.33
